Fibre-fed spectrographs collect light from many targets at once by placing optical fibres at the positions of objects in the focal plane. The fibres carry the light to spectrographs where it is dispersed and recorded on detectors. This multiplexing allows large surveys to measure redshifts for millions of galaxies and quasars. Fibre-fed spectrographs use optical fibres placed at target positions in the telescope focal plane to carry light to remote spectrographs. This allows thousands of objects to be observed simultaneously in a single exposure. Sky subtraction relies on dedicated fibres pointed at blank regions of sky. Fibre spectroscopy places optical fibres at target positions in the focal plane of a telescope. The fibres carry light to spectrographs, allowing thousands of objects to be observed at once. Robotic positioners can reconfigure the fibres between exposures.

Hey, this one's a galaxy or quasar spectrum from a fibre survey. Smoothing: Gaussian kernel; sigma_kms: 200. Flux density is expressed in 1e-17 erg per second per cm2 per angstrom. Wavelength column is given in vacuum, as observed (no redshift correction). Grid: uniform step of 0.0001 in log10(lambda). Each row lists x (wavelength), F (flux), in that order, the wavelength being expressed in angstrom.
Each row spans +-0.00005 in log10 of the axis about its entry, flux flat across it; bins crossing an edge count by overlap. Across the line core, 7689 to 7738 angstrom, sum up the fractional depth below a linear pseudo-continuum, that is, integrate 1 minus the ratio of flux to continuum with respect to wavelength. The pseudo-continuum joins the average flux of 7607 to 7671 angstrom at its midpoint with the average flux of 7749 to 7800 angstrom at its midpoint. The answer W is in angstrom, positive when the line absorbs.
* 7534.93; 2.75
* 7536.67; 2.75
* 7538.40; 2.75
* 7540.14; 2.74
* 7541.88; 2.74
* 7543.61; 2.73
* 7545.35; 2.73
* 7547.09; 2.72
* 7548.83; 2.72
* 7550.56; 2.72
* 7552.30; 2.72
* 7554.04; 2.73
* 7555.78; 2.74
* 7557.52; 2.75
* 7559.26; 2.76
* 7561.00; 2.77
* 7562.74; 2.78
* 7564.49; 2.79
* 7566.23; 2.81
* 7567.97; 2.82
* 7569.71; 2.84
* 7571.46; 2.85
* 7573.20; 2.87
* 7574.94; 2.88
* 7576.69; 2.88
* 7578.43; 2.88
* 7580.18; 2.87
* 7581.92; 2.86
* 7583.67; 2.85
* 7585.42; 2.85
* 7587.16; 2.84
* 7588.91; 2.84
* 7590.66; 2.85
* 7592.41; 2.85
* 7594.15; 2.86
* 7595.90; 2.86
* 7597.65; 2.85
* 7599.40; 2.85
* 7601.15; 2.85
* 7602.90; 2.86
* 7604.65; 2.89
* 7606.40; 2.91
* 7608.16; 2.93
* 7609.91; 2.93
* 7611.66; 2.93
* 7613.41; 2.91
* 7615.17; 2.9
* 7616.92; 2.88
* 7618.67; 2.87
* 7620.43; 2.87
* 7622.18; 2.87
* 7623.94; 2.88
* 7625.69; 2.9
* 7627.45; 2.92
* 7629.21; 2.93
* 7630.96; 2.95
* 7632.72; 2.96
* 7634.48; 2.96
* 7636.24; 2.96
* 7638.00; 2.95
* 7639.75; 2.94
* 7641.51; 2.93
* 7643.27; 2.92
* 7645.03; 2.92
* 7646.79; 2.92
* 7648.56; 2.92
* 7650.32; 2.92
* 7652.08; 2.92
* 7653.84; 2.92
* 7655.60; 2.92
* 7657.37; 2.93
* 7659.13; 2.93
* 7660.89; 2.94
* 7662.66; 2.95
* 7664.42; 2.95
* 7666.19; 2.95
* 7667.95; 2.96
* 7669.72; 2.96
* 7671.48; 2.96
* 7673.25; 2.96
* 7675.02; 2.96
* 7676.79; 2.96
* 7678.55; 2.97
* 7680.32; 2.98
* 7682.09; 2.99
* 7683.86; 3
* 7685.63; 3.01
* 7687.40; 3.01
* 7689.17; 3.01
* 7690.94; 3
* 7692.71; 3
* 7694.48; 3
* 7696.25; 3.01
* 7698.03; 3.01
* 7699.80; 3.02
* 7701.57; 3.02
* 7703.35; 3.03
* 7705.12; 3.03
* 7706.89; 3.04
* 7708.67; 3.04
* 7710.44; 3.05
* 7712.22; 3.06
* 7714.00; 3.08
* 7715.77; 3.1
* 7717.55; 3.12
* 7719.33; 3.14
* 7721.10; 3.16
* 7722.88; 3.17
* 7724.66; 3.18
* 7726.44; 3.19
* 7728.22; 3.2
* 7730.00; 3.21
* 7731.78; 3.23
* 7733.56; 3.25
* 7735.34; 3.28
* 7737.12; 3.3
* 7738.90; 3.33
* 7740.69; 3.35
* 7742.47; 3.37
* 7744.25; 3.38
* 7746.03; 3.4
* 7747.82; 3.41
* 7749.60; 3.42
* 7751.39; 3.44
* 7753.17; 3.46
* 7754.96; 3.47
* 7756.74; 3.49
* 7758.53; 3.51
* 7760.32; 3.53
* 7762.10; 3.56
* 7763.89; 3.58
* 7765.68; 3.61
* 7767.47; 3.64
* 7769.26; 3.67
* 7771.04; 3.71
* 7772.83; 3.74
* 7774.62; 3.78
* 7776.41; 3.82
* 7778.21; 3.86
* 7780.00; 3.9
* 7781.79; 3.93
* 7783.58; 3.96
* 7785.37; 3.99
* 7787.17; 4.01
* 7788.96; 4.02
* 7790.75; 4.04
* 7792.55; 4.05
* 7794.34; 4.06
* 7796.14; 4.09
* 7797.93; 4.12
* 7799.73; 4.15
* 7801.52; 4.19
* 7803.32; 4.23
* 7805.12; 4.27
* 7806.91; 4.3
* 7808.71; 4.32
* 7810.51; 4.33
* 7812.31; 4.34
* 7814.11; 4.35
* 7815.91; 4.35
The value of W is 4.2 angstrom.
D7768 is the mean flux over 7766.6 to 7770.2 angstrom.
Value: 3.66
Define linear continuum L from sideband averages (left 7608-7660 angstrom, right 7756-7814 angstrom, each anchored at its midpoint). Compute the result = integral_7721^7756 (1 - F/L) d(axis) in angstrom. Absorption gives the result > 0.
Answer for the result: 3.0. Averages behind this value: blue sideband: 2.92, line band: 3.31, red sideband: 3.94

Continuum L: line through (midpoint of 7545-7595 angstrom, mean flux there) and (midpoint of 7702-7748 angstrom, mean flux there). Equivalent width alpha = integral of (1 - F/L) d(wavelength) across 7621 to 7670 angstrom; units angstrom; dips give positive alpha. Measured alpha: 1.0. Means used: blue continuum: 2.81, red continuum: 3.19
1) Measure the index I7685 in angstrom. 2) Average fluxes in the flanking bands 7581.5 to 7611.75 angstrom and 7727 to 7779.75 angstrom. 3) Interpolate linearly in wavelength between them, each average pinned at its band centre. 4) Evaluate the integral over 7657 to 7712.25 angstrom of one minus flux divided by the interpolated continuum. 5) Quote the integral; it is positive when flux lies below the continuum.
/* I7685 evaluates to 3.9 angstrom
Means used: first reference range 2.87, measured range 2.99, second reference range 3.49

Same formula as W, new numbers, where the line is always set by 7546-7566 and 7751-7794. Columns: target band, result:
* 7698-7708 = 1.2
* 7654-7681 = 2.6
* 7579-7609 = 0.6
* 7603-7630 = 1.1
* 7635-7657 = 1.6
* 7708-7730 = 2.3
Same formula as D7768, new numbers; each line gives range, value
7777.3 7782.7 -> 3.89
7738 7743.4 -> 3.35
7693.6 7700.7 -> 3.01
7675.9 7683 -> 2.98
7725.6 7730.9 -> 3.2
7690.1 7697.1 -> 3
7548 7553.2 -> 2.72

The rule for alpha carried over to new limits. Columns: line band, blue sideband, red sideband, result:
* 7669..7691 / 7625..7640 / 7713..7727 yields 0.49 angstrom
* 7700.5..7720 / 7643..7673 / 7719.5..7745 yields 0.59 angstrom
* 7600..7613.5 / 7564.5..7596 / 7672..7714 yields -0.05 angstrom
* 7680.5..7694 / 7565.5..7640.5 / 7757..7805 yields 1.42 angstrom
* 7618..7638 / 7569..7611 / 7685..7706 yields 0.01 angstrom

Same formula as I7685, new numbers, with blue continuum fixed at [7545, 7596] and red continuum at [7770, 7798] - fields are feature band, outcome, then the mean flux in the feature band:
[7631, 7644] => 0.9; 2.95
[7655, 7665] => 1.1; 2.94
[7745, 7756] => 1.0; 3.43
